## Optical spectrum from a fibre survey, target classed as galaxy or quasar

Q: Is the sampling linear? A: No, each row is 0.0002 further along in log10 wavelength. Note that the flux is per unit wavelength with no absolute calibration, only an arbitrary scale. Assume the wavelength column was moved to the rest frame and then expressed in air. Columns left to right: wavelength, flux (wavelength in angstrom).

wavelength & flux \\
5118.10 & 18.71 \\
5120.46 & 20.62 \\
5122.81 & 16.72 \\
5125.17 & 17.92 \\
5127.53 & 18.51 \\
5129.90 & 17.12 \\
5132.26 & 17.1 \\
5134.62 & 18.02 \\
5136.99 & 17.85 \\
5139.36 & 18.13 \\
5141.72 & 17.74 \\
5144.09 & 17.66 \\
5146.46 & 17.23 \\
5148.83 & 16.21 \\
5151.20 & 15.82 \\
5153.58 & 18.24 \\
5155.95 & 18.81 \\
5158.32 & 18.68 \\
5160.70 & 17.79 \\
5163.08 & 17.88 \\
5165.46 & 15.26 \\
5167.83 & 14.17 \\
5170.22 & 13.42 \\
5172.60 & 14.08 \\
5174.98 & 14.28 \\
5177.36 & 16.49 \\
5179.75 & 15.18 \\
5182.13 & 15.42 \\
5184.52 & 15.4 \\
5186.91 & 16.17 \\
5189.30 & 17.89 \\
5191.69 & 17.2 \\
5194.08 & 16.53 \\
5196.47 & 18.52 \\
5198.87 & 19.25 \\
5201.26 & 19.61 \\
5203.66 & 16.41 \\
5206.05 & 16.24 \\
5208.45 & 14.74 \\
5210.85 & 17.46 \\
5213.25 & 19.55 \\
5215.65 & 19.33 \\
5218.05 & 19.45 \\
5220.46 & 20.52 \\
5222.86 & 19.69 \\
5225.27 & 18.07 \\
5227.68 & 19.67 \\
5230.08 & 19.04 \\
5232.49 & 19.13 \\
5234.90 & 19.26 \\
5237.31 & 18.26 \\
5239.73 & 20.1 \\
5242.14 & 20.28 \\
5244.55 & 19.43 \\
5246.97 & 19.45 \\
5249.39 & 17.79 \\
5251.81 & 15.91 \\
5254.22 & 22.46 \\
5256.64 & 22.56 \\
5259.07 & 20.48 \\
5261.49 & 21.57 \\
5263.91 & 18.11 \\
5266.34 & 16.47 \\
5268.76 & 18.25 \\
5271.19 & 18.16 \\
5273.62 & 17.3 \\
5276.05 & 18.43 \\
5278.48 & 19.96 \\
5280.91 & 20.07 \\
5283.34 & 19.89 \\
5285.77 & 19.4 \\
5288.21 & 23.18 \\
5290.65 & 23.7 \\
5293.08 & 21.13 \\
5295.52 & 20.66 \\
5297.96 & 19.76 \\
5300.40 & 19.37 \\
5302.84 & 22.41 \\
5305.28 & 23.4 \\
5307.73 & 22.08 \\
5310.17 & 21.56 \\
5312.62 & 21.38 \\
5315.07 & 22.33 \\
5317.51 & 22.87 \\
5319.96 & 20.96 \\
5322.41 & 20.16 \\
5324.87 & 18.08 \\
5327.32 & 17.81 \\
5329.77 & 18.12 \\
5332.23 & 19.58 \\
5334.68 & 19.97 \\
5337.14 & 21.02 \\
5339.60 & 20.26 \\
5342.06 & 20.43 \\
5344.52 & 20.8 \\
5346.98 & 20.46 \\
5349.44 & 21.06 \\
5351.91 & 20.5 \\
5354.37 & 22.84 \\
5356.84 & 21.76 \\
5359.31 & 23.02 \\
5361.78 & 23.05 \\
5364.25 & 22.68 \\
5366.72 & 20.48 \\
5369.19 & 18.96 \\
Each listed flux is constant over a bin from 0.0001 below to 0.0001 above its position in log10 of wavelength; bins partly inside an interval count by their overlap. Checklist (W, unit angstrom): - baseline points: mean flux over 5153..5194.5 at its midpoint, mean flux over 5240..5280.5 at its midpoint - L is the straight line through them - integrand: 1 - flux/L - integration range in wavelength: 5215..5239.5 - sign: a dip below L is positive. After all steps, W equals -1.6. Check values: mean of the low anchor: 16.2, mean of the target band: 19.3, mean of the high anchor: 19.2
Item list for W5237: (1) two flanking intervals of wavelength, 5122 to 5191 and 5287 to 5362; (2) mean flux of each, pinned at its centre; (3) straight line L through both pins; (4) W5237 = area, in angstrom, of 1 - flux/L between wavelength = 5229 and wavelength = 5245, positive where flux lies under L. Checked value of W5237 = -0.5 angstrom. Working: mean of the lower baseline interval 16.7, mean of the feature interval 19.4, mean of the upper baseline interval 21.1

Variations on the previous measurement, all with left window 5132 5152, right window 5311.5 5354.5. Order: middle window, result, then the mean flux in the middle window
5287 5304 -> -1.4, 21.5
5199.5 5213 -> 0.9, 17.2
